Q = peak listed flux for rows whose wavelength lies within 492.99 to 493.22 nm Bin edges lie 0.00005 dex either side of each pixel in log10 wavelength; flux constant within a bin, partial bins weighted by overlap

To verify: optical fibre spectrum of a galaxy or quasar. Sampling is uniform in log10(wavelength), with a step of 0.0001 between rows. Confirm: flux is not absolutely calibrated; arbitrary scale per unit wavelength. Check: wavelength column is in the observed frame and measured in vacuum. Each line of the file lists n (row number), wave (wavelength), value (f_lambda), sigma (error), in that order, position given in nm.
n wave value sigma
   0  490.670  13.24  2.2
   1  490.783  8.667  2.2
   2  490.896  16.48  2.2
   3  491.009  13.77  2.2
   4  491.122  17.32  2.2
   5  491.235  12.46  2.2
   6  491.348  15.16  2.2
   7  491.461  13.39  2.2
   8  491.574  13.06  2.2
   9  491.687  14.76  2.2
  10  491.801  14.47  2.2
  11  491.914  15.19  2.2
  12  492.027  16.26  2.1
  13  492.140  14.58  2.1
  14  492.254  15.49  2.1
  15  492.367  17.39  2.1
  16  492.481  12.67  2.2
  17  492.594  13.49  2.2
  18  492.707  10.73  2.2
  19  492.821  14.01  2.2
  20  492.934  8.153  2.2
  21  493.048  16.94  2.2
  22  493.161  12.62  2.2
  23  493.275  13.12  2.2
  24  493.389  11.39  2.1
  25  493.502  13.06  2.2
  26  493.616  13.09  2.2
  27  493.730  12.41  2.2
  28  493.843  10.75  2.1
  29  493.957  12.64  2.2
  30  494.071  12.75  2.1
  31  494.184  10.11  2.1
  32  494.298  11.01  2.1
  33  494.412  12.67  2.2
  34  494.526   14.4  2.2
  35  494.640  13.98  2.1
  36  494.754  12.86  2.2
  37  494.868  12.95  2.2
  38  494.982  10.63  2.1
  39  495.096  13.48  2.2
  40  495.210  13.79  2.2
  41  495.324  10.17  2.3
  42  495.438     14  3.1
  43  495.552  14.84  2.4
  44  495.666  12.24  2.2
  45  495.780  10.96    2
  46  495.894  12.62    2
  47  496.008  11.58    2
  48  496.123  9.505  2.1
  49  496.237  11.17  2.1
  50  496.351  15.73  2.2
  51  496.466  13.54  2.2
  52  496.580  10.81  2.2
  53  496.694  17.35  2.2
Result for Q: 16.94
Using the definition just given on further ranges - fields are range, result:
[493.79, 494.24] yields 12.75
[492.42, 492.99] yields 14.01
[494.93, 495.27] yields 13.79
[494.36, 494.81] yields 14.4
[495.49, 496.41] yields 15.73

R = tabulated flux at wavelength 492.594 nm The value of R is 13.49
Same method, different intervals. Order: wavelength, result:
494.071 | 12.75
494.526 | 14.4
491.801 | 14.47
